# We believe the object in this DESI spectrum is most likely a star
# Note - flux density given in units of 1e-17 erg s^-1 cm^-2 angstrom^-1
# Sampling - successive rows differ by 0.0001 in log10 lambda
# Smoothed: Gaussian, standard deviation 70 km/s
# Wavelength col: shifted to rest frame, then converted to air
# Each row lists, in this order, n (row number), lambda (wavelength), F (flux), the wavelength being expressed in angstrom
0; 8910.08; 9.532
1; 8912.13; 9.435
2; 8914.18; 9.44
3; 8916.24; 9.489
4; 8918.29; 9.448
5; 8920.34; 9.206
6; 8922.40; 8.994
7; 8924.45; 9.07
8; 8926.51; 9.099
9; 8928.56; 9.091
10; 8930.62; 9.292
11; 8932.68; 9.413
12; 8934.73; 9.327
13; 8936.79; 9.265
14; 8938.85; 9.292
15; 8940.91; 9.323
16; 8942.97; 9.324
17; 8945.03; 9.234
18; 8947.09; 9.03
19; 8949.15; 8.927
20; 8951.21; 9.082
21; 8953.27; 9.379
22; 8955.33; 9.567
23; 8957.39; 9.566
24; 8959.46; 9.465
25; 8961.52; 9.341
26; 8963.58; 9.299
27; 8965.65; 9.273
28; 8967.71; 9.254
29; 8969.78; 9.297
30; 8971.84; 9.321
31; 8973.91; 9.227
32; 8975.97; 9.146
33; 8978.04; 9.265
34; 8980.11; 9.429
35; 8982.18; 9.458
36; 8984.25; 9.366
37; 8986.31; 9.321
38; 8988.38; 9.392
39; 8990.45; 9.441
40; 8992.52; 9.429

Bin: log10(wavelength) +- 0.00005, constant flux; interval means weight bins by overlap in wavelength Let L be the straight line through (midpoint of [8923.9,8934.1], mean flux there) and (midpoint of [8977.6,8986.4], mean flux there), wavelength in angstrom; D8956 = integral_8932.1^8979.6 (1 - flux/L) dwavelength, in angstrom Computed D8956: 0.0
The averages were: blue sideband 9.2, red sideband 9.38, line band 9.29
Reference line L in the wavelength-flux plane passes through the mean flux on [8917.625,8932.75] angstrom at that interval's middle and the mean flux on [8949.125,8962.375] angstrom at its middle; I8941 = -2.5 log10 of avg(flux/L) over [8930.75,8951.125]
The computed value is 0.01 mag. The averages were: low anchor 9.18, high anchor 9.36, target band 9.23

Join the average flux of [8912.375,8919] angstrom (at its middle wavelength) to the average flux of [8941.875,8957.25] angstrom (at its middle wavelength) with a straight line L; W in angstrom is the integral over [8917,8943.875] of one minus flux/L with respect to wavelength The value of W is 0.3 angstrom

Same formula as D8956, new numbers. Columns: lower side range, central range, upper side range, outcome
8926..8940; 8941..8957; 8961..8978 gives 0.04 angstrom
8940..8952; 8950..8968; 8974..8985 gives -0.27 angstrom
